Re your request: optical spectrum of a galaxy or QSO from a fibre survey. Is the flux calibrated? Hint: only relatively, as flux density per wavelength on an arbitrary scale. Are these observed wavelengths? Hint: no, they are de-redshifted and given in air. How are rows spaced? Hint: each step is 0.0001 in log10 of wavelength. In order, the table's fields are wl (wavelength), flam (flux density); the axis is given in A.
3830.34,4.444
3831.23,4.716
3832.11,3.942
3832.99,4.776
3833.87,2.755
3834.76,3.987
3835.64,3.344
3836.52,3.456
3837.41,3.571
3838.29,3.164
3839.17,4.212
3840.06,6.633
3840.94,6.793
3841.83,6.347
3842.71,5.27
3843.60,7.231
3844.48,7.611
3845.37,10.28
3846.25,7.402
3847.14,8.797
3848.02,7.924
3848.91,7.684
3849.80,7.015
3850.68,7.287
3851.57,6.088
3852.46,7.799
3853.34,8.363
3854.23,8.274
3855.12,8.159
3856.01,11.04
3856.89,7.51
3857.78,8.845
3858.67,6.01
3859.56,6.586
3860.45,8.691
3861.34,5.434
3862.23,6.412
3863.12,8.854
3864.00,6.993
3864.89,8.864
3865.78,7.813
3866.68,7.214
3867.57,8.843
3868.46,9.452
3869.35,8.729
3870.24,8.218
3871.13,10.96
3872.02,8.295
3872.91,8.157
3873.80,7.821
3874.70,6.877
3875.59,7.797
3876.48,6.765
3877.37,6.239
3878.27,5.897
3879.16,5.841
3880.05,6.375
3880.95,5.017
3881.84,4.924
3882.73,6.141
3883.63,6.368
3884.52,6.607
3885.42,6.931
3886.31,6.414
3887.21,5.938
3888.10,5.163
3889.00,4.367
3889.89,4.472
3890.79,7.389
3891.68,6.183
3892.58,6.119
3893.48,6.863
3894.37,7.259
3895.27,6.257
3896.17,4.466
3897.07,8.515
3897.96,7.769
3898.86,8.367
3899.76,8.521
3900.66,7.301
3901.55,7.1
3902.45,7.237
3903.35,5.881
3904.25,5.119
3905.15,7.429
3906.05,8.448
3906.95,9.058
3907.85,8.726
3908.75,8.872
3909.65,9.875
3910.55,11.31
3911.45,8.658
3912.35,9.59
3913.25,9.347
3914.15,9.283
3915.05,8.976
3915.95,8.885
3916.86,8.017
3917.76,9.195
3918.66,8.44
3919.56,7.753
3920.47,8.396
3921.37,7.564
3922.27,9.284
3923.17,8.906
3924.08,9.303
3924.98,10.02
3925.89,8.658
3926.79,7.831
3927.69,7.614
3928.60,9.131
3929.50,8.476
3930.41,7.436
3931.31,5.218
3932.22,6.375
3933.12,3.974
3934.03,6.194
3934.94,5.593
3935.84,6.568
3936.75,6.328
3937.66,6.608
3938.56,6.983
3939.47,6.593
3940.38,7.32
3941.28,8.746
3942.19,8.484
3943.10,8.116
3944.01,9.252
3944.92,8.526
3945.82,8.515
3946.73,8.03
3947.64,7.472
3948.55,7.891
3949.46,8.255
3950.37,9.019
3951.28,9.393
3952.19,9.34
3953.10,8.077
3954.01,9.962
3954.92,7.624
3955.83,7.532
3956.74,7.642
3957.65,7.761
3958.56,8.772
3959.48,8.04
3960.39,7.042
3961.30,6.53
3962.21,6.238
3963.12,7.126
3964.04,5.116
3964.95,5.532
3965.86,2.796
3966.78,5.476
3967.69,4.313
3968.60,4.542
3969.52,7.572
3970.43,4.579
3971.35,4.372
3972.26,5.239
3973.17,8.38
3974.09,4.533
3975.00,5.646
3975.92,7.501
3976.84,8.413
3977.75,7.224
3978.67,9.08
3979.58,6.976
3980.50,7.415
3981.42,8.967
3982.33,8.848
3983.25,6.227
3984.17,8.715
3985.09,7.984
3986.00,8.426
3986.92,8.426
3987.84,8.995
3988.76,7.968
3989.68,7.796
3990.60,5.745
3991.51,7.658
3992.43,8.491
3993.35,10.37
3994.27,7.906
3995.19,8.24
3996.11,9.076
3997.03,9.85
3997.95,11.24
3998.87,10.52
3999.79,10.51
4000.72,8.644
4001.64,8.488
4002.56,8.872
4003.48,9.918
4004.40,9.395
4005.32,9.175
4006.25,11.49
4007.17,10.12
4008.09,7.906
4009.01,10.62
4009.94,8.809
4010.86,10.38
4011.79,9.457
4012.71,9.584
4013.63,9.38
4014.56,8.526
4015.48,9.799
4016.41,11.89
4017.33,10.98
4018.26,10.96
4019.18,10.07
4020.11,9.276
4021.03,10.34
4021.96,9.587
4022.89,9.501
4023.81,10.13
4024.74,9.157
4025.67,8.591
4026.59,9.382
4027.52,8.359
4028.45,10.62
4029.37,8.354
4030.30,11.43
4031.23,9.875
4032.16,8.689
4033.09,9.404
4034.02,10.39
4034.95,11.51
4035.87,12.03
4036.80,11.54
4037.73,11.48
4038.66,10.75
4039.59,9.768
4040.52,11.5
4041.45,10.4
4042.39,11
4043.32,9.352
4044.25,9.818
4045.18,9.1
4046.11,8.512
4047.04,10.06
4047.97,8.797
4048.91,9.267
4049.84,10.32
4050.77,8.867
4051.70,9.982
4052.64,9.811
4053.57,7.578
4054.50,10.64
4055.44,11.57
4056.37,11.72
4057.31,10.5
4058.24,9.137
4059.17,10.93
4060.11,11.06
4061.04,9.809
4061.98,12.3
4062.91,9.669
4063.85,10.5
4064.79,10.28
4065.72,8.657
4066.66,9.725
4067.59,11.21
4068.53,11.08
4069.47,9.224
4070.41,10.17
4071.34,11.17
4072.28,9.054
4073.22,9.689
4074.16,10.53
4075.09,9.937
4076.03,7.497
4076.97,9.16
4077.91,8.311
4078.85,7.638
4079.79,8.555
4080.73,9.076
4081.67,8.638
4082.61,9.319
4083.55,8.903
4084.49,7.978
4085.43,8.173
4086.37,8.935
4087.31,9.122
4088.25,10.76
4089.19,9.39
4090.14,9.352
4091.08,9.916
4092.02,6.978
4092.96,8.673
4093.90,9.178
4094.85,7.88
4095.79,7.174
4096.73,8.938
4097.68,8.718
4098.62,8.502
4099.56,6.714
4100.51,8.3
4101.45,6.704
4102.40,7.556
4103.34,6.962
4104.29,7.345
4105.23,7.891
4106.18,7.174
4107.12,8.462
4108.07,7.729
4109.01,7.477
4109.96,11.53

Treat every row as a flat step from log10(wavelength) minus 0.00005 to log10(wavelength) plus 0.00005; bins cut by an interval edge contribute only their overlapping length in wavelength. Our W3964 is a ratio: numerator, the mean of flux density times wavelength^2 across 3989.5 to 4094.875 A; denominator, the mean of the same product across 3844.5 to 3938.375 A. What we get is 1.38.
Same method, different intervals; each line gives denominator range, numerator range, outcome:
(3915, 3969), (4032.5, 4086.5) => 1.39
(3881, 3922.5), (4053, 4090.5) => 1.41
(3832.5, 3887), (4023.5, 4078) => 1.59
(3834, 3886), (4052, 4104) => 1.47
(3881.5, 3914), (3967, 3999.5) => 1.10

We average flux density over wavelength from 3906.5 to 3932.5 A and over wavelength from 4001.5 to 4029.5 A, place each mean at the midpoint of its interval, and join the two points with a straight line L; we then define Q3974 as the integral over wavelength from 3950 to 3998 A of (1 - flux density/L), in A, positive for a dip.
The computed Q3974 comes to 9.4 A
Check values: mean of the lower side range 8.64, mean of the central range 7.43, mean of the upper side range 9.68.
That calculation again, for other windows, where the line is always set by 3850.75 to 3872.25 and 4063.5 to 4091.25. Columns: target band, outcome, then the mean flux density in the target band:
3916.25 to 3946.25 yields 2.6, 7.74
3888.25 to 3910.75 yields 2.8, 7.24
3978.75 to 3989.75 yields 0.9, 8.11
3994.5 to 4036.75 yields -3.7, 9.8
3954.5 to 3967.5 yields 3.1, 6.61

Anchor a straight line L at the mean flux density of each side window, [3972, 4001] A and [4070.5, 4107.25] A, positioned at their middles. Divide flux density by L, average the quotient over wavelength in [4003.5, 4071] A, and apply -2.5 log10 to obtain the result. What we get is -0.19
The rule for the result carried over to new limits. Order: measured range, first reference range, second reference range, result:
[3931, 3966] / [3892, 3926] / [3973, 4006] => 0.13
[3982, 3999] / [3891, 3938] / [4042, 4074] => 0.06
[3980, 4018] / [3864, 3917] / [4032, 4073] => 0.02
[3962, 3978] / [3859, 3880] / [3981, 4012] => 0.44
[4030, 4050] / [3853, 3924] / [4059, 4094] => -0.12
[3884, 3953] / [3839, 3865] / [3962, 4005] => -0.02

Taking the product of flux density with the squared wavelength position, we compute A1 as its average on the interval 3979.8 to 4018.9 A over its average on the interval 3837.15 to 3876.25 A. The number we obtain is 1.30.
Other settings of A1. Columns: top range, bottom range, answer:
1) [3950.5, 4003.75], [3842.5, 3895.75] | 1.12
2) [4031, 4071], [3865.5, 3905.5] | 1.60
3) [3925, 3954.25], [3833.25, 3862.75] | 1.21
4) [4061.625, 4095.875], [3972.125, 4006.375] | 1.16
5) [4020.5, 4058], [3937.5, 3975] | 1.46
